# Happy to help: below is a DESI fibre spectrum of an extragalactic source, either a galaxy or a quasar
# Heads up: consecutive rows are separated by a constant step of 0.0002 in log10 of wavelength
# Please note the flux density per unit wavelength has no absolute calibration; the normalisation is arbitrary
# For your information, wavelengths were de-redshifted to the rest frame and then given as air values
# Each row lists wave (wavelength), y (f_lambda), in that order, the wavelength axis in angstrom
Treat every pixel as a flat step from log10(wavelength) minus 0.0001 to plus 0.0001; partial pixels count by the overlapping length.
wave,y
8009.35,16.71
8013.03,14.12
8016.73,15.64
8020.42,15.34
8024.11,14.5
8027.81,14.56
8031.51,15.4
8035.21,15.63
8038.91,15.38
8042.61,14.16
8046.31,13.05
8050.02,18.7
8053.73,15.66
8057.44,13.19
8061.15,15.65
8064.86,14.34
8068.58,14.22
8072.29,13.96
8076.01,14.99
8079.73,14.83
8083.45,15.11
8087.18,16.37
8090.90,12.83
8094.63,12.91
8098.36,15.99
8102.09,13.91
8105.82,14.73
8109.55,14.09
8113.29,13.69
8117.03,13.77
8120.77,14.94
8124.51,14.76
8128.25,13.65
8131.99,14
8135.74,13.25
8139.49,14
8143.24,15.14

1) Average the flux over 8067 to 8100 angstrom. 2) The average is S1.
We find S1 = 14.6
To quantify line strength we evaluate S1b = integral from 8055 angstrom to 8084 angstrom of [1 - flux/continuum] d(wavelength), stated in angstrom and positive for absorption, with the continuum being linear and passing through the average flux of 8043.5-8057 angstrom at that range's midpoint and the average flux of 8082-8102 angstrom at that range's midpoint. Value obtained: 0.9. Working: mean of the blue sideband 15.4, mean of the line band 14.5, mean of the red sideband 14.6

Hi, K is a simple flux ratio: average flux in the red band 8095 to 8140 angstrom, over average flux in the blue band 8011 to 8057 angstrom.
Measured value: 0.9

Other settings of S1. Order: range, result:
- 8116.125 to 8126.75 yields 14.5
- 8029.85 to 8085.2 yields 15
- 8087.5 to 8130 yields 14.2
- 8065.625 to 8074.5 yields 14.2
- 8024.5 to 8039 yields 15.1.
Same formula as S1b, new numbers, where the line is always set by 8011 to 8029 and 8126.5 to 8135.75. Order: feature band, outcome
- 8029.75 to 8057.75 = -1.2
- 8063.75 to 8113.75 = -1.1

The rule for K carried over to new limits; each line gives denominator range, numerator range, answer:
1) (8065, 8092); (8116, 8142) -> 0.96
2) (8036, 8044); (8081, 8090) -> 1.03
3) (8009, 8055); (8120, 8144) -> 0.93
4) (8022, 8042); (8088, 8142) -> 0.94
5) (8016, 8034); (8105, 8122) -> 0.94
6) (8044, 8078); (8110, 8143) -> 0.95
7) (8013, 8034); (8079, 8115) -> 0.96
